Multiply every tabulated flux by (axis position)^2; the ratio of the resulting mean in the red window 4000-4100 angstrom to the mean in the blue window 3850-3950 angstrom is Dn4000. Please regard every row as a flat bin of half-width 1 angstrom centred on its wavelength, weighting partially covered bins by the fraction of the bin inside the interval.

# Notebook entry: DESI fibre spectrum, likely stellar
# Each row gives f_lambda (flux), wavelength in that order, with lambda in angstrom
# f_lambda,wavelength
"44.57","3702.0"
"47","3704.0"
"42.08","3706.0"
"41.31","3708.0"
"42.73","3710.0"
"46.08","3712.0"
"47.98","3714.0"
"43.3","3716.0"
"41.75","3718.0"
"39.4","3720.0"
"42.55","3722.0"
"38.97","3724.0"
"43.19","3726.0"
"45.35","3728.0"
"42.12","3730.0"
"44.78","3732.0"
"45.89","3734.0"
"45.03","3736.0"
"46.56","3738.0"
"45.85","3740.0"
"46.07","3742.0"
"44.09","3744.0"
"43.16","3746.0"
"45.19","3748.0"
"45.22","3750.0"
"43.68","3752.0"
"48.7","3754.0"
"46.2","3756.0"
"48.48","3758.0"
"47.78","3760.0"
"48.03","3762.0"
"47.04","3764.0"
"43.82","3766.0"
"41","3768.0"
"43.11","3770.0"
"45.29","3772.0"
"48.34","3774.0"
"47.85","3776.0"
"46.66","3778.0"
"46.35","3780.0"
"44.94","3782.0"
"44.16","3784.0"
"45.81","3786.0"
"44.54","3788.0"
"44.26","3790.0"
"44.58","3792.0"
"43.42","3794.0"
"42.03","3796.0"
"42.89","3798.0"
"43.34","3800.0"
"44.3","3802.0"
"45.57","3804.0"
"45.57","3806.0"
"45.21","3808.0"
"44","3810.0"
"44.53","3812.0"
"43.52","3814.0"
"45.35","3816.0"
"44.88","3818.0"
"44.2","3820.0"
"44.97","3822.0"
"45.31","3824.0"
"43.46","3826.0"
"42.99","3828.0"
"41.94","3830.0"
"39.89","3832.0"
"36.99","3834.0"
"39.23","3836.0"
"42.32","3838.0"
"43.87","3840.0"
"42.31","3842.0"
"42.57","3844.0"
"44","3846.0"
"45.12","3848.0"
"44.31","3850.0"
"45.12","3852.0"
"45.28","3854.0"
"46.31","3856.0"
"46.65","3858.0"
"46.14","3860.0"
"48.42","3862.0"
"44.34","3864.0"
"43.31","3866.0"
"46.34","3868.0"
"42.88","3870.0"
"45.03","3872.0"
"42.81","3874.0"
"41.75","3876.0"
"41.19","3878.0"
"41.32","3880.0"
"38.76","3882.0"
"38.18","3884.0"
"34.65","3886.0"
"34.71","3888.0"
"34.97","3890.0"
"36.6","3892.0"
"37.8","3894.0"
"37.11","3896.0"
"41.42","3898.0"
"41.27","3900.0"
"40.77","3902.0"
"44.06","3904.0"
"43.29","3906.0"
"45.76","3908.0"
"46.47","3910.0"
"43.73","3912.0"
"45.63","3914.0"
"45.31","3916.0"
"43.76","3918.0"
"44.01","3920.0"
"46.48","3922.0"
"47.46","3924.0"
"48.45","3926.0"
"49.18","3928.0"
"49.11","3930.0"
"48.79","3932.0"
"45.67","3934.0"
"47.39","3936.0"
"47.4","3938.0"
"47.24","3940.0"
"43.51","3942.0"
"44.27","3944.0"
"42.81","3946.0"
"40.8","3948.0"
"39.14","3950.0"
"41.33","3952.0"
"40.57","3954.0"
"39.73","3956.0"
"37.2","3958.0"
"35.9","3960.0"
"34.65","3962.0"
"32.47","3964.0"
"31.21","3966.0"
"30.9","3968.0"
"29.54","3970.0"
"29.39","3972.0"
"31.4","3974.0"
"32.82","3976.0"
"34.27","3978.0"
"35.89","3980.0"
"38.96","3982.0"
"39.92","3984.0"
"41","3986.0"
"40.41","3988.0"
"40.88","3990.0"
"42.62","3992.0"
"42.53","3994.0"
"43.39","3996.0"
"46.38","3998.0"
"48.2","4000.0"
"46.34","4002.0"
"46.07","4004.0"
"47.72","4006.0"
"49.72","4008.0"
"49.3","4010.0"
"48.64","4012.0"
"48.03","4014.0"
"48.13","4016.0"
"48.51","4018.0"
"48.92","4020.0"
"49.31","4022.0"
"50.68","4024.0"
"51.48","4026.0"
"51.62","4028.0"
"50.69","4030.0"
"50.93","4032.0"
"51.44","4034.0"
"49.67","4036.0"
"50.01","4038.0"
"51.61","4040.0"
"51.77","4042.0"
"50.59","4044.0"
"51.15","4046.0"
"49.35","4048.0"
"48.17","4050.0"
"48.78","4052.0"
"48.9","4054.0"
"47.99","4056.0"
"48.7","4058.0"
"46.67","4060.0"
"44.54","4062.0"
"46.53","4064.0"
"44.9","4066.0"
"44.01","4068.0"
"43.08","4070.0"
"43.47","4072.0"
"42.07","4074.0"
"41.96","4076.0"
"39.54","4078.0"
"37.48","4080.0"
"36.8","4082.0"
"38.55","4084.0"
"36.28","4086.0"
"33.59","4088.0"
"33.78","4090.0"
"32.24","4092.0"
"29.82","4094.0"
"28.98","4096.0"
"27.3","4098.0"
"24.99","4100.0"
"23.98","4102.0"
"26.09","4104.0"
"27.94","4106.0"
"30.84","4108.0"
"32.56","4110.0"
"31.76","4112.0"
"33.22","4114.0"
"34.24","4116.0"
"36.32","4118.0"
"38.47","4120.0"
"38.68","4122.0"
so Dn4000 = 1.1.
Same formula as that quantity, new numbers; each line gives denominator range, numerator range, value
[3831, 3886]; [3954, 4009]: 0.96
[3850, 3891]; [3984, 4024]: 1.16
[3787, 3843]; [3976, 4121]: 1.09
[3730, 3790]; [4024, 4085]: 1.19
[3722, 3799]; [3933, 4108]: 1.06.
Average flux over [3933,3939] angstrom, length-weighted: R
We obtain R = 46.8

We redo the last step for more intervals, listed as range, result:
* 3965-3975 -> 30.5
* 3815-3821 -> 44.8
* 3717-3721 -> 40.6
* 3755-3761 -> 47.5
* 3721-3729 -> 42.5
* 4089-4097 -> 31.2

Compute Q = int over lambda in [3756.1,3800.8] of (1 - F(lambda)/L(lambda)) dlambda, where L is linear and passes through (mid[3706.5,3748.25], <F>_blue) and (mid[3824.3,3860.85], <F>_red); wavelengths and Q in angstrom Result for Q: -1.7 angstrom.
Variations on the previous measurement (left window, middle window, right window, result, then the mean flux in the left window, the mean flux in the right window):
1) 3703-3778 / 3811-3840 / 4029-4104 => 0.8 angstrom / 44.8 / 42.2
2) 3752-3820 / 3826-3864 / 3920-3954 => 1.4 angstrom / 45.2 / 45.4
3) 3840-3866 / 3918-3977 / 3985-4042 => 7.4 angstrom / 44.9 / 47.7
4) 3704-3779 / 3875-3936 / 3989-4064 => 5.4 angstrom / 44.8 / 48.3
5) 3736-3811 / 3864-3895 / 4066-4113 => 1.1 angstrom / 45.2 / 34.4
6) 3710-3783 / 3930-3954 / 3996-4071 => 1.5 angstrom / 45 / 48.5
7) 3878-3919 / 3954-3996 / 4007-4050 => 9.0 angstrom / 40.8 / 50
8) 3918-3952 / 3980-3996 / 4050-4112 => 0.7 angstrom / 45.5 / 37.8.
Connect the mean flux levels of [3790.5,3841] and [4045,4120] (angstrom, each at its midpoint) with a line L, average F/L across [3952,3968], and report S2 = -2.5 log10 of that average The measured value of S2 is 0.13 mag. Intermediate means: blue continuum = 43.4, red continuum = 38.3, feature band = 36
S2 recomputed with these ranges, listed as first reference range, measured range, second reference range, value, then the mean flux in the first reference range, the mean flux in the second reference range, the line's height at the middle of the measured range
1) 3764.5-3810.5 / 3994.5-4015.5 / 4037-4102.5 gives -0.121 mag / 44.7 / 41.6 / 42.3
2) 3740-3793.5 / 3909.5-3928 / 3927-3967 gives -0.083 mag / 45.5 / 41.9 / 42.5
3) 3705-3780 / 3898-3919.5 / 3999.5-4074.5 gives 0.070 mag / 44.7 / 48.4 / 46.8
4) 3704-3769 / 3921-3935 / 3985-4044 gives -0.025 mag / 44.5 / 47.8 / 46.8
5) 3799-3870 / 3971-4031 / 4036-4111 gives -0.070 mag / 44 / 40.3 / 41.4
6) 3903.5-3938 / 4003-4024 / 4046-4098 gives -0.126 mag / 46.2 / 41.4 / 43.2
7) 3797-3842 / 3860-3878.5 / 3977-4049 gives 0.001 mag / 43.4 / 46.8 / 44.3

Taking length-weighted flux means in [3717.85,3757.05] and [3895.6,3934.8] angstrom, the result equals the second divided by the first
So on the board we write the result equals 1.02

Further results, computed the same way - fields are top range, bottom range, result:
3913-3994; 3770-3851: 0.92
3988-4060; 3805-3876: 1.10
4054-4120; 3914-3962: 0.84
